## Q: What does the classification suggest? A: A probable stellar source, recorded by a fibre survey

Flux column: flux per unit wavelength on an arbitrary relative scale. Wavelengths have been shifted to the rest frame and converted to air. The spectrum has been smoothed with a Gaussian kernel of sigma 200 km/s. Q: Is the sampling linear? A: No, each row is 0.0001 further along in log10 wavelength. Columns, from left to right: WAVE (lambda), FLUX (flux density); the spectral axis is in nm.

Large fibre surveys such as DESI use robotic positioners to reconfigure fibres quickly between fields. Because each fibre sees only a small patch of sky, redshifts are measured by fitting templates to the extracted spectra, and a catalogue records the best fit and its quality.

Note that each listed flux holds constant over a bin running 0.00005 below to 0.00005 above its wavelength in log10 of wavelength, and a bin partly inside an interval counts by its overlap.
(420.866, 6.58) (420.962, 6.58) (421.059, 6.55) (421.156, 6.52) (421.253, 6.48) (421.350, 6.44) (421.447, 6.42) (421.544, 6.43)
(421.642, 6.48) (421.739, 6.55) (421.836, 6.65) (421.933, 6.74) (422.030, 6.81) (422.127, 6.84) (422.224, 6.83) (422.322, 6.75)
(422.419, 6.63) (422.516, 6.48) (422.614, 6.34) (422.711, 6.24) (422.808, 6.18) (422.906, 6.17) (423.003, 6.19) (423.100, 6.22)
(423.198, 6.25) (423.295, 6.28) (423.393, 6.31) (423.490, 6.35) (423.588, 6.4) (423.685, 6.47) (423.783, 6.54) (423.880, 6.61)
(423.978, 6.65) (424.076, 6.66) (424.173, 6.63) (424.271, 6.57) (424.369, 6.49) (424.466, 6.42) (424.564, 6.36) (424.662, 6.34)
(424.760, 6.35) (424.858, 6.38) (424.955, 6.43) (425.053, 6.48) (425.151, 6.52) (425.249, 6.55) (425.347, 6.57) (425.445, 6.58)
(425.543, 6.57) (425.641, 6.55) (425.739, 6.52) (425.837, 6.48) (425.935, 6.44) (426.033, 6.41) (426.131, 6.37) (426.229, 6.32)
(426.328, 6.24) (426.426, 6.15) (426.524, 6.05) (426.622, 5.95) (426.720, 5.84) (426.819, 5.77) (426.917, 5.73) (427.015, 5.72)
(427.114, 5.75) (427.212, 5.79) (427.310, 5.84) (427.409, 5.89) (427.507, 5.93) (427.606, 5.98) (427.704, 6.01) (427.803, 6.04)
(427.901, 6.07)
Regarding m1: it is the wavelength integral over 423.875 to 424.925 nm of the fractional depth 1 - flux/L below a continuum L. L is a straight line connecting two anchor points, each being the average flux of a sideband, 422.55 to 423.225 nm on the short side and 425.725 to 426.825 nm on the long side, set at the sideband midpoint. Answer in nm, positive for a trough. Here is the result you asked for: -0.05 nm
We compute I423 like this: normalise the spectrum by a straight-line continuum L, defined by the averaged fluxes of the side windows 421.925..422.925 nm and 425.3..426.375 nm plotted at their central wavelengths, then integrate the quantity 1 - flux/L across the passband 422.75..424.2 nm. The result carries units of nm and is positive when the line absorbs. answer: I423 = 0.03 nm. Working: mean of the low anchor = 6.55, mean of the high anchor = 6.46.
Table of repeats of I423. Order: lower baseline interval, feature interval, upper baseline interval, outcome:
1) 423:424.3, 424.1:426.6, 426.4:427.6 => -0.11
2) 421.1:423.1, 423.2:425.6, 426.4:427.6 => -0.11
